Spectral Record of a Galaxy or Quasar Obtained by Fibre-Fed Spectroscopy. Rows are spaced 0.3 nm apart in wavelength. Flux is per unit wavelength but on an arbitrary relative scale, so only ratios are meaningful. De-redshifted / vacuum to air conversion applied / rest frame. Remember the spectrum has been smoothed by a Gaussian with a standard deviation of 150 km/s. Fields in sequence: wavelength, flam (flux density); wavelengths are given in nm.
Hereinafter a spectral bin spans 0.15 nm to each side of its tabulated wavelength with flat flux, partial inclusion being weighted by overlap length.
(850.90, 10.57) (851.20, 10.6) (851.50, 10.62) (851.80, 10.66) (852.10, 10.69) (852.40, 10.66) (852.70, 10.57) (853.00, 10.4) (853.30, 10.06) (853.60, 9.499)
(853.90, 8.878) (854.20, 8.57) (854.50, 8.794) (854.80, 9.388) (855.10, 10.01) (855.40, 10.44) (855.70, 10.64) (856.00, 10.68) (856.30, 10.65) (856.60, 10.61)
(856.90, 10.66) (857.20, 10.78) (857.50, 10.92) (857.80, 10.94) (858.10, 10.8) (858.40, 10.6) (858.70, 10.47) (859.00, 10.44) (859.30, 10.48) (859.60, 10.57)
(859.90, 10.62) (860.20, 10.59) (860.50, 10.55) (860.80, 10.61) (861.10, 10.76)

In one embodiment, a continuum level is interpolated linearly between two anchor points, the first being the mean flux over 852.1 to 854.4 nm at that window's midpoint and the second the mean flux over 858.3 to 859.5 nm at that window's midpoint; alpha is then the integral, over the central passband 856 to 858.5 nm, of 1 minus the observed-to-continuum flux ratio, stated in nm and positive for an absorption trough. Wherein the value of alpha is -0.11 nm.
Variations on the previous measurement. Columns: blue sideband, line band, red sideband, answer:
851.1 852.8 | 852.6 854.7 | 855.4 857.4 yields 0.22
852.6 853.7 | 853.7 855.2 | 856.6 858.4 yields 0.18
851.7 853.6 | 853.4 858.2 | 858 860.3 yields 0.17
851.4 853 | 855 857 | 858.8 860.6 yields 0.01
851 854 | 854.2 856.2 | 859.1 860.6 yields 0.09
